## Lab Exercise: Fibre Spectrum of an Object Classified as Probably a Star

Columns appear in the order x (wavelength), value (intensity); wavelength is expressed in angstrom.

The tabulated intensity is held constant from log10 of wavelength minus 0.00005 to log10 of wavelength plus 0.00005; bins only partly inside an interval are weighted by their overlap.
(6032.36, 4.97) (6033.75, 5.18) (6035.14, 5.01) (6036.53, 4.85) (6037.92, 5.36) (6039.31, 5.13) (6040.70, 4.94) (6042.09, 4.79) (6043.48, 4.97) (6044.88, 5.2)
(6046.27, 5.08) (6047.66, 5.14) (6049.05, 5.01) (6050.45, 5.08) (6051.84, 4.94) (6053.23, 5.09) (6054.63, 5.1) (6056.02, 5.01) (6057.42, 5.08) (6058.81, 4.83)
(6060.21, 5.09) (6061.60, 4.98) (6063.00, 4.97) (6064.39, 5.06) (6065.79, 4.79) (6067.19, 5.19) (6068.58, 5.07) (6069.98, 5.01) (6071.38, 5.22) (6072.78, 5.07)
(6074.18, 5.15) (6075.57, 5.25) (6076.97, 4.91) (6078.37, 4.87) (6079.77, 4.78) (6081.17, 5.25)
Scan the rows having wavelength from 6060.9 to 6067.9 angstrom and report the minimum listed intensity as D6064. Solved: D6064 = 4.79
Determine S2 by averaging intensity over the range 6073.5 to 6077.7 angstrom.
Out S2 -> 5.11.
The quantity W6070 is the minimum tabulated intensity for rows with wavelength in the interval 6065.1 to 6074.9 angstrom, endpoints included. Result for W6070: 4.79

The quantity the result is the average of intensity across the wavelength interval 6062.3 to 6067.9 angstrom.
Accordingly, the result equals 5.01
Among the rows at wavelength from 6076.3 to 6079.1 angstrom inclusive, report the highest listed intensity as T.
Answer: 4.91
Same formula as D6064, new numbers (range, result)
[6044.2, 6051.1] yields 5.01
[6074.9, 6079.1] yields 4.87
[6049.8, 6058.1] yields 4.94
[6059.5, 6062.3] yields 4.98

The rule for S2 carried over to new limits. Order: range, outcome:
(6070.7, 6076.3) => 5.18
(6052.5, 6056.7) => 5.07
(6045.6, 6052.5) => 5.05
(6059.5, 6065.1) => 5.02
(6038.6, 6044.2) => 4.96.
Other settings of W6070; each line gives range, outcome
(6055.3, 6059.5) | 4.83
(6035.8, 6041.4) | 4.85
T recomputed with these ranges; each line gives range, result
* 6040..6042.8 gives 4.94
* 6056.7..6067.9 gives 5.19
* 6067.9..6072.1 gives 5.22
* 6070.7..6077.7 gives 5.25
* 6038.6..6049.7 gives 5.2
